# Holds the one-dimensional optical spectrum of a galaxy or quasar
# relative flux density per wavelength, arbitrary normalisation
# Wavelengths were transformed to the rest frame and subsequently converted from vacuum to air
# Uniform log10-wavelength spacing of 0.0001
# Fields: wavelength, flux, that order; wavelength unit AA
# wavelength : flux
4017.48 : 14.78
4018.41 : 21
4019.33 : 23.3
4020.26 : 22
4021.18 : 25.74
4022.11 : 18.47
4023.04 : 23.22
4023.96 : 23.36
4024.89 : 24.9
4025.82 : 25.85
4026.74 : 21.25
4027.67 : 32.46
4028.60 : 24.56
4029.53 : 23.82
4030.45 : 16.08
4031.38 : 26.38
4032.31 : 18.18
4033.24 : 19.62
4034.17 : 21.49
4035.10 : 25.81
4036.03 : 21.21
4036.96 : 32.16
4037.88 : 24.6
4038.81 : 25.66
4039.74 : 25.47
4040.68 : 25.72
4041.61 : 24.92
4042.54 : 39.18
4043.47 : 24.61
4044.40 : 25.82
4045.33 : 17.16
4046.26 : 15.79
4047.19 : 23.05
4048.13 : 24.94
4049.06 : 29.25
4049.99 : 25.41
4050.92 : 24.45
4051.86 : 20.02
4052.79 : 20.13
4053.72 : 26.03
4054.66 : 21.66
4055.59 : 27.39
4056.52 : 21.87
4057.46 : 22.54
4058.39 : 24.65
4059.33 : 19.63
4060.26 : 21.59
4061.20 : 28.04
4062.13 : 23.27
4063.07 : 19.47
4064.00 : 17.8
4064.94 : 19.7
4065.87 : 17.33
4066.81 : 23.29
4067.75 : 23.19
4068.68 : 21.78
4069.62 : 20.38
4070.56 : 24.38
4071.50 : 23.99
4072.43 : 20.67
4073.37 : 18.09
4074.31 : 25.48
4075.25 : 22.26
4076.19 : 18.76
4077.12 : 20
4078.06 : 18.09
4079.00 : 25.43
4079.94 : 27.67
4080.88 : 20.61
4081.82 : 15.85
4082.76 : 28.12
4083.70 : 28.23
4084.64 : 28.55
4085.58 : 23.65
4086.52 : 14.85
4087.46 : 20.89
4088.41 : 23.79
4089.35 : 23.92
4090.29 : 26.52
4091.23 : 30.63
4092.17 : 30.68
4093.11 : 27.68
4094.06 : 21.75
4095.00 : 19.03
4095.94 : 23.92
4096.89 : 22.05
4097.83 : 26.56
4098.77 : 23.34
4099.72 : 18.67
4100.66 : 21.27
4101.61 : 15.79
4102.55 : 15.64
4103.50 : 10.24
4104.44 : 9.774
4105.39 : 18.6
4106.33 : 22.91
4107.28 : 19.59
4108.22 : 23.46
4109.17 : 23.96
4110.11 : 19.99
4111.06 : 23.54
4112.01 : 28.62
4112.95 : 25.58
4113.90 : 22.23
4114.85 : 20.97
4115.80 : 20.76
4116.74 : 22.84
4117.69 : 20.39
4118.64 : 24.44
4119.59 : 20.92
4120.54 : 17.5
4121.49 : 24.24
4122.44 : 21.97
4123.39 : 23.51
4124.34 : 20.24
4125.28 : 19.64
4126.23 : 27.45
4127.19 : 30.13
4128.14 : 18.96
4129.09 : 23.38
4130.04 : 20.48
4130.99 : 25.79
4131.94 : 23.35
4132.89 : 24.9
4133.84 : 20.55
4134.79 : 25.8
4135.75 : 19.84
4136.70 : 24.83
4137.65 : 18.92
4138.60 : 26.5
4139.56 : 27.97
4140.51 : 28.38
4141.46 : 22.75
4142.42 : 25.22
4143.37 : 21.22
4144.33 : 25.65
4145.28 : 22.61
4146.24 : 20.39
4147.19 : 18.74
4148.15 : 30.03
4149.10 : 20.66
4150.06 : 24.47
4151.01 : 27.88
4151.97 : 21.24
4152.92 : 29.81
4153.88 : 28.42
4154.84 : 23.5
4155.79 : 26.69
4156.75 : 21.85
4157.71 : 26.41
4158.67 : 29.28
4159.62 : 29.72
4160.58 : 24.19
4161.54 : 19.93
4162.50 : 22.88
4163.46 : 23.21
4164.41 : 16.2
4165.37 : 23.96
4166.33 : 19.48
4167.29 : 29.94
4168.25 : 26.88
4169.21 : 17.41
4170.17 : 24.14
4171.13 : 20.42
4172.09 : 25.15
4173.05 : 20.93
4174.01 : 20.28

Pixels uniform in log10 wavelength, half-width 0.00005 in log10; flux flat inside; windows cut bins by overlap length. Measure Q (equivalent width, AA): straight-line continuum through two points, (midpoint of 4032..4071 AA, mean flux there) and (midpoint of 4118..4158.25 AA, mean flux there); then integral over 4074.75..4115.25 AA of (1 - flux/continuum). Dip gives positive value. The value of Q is 2.3 AA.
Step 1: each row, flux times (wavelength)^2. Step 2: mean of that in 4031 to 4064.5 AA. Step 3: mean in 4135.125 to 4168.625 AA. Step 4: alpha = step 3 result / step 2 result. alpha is 1.08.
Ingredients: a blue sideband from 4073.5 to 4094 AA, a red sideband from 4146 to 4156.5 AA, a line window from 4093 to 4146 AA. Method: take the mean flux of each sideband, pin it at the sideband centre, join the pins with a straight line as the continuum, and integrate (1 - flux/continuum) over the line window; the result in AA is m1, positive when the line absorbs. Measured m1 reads 4.5 AA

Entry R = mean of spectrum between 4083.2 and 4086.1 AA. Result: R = 26.6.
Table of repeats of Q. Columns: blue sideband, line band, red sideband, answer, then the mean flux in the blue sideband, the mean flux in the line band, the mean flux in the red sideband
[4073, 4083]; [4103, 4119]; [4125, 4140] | 1.3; 21.7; 21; 23.7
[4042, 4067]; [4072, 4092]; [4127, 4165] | 0.3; 23.1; 23.1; 24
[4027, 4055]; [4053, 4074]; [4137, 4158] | 1.8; 24.2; 22.1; 24.5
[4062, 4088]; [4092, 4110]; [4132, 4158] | 1.7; 21.8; 20.6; 24.2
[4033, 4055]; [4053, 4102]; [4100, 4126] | -0.2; 24.4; 22.7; 20.7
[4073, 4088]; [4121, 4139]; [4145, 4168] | 0.3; 22.3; 23.2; 24.3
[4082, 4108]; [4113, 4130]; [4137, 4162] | 0.7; 22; 22.4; 24.7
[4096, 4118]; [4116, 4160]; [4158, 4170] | -3.0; 20.8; 23.9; 23.7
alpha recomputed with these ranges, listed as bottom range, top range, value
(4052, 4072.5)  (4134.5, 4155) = 1.14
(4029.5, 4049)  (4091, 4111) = 0.91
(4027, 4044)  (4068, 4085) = 0.92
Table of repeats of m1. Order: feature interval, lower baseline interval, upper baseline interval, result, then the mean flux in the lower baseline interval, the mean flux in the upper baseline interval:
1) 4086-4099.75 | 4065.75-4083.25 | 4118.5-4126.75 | -1.09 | 22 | 22.1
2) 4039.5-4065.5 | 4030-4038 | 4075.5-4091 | -0.77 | 22.8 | 22.9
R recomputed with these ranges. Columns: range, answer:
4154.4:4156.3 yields 25.1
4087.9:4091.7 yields 26.2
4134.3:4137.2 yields 23.4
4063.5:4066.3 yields 18.4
